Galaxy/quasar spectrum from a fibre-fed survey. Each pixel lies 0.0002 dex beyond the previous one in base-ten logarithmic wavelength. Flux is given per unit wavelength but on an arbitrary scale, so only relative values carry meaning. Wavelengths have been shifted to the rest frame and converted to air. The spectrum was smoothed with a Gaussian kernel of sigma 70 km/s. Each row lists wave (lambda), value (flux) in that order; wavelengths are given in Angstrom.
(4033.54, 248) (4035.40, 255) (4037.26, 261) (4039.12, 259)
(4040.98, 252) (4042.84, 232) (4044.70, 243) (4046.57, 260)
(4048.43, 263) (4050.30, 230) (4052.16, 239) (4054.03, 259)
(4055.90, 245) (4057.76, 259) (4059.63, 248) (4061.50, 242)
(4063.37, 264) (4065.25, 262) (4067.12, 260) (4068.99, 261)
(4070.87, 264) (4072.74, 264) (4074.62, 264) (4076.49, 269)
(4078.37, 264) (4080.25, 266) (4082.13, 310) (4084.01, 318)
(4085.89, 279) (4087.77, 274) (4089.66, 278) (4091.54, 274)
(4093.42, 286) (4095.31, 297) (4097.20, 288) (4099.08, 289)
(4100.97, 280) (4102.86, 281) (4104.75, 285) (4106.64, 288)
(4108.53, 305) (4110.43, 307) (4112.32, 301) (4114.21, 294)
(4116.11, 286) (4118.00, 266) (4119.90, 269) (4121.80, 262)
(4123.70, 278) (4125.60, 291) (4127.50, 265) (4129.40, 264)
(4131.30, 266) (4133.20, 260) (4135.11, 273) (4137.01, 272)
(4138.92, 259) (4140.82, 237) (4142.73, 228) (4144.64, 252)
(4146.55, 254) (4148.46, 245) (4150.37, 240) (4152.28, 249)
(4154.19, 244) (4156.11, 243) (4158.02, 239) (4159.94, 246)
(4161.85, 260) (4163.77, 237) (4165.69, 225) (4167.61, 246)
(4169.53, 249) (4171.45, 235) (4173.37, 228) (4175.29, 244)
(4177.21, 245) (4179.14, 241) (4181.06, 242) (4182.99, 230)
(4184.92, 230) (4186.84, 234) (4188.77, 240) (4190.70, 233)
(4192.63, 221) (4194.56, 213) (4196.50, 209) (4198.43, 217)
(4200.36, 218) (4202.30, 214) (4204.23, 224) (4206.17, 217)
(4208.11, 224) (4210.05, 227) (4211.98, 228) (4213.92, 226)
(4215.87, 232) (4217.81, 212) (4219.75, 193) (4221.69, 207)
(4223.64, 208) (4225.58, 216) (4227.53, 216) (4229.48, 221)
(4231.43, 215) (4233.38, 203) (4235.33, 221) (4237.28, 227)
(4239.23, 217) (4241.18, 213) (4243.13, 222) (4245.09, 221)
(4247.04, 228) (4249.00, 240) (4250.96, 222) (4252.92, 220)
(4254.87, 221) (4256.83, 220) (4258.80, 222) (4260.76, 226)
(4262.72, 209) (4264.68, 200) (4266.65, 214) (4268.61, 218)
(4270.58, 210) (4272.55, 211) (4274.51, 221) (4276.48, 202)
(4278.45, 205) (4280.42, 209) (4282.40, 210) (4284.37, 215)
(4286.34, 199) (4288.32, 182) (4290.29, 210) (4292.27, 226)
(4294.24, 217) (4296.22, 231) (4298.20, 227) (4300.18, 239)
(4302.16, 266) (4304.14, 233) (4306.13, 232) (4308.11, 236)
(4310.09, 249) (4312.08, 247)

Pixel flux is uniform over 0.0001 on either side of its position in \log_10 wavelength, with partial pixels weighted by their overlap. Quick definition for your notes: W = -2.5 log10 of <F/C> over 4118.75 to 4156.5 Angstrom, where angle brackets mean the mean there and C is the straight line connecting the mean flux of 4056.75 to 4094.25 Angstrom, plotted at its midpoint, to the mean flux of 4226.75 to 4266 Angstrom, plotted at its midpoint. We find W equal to -0.03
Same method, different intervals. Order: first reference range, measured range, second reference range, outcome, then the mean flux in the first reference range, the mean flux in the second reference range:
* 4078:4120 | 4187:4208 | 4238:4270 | 0.11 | 287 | 220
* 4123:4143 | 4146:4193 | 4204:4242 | 0.02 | 264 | 217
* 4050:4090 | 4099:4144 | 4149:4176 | -0.09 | 265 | 242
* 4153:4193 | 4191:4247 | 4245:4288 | 0.05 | 239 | 215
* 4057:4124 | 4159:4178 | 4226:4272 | 0.03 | 277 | 218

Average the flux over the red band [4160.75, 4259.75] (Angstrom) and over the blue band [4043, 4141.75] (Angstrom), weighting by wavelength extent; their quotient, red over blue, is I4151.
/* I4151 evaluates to 0.8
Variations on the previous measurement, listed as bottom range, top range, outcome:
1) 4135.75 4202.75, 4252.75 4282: 0.90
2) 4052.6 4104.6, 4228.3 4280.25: 0.80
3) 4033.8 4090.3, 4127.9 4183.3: 0.95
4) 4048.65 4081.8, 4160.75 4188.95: 0.93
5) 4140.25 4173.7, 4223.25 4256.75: 0.91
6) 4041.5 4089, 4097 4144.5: 1.05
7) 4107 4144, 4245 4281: 0.79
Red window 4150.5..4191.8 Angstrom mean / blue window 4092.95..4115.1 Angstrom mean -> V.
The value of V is 0.8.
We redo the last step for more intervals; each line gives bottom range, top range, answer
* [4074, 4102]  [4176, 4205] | 0.81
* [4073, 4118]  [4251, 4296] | 0.74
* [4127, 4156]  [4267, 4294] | 0.83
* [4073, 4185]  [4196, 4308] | 0.83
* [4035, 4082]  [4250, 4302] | 0.84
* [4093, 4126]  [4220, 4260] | 0.76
